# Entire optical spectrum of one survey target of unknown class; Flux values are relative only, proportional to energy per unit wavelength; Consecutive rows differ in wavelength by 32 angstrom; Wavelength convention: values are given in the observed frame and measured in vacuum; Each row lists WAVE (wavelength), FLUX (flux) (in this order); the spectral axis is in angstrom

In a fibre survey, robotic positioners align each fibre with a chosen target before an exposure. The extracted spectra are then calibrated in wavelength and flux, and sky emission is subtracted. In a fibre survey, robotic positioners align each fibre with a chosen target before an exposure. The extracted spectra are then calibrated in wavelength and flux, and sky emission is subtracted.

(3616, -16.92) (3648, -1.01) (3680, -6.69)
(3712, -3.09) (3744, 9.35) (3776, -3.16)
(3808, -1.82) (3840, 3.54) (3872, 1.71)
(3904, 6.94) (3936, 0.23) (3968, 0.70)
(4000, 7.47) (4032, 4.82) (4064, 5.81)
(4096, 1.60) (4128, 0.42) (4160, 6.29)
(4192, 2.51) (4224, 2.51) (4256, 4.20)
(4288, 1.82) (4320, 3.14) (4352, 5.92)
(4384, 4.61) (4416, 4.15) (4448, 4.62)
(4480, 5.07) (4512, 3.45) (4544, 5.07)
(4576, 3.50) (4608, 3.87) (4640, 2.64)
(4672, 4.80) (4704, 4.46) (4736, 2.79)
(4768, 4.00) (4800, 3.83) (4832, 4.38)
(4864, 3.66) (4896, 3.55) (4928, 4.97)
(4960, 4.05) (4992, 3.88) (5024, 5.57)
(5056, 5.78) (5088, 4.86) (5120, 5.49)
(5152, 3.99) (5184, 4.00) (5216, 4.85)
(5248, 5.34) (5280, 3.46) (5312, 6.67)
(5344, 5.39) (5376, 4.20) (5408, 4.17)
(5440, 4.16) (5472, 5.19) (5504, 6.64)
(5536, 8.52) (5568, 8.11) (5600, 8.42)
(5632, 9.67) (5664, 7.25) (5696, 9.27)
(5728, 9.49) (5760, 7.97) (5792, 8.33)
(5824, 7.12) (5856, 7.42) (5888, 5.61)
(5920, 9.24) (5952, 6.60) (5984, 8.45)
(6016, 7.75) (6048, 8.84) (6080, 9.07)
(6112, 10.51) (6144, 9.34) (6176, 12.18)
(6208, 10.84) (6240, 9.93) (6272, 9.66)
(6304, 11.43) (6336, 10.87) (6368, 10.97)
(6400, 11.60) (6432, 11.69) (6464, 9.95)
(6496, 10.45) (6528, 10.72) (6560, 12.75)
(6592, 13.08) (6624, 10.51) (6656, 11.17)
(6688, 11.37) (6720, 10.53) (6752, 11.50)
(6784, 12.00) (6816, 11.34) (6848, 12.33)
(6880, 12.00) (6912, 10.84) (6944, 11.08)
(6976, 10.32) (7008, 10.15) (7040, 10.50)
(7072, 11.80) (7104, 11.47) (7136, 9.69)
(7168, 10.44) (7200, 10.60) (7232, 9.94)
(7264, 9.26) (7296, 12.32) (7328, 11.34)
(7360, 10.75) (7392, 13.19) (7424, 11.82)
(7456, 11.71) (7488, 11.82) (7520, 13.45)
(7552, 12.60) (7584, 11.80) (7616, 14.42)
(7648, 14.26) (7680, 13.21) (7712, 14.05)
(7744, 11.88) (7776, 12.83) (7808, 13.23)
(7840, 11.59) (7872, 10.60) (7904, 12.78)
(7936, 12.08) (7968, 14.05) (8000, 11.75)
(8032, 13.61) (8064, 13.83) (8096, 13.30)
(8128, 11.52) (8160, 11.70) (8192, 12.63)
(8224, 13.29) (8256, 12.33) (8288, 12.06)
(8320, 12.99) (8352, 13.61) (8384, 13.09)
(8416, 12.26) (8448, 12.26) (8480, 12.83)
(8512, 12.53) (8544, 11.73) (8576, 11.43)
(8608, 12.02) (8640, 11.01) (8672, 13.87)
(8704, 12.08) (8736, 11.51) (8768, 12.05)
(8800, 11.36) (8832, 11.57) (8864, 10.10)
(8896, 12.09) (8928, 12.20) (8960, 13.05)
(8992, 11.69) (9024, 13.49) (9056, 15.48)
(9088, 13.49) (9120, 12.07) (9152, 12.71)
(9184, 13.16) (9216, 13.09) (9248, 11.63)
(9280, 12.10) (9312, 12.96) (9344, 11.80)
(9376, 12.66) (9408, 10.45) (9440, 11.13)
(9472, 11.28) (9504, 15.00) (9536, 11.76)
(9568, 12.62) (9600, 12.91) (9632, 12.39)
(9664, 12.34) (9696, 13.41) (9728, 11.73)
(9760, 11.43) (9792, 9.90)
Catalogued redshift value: 0.380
